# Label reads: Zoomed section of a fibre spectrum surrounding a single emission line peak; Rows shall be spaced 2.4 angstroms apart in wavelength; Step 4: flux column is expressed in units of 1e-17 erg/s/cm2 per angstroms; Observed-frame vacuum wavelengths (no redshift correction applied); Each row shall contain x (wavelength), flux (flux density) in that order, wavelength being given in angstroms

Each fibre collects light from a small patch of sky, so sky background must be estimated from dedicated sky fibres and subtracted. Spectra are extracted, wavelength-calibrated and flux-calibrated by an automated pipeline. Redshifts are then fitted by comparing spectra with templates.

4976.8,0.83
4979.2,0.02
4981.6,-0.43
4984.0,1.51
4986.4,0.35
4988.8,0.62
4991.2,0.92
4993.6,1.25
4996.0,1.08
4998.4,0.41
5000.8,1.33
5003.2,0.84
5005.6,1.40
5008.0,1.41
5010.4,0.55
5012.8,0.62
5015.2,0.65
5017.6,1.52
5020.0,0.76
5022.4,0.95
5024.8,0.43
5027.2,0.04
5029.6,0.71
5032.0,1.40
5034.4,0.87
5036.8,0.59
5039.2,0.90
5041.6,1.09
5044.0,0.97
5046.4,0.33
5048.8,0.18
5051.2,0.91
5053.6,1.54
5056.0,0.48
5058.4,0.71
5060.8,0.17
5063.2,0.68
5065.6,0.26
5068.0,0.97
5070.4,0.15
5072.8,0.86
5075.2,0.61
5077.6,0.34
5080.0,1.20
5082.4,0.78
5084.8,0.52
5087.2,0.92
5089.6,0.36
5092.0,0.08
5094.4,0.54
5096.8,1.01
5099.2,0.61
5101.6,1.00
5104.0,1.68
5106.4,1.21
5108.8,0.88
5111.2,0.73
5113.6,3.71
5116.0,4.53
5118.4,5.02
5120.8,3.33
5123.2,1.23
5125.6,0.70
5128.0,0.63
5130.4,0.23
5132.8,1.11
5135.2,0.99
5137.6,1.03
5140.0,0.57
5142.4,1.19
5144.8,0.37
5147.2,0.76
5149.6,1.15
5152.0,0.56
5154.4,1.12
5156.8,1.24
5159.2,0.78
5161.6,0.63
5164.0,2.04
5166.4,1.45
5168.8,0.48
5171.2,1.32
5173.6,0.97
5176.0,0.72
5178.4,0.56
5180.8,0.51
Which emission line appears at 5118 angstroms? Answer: [O II] 3727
